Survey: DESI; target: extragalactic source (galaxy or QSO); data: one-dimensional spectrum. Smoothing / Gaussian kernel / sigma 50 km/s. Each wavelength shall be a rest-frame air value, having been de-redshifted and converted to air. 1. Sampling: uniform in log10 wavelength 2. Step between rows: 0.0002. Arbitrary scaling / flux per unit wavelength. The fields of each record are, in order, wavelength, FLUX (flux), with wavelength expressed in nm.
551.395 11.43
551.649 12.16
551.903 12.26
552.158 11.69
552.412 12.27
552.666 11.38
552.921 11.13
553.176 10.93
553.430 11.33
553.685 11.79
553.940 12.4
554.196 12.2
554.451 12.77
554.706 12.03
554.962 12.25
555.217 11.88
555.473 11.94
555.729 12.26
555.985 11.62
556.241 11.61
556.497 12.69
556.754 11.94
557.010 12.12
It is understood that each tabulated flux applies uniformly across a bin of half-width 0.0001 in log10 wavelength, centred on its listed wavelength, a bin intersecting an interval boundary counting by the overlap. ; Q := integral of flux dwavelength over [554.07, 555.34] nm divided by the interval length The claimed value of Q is 12.2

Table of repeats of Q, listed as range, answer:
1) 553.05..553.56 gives 11.1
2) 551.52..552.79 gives 12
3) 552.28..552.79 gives 11.8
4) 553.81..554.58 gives 12.5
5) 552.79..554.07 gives 11.5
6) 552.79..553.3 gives 11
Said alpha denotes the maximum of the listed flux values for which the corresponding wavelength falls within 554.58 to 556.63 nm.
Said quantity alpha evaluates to 12.69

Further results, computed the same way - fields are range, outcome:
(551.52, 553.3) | 12.27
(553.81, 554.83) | 12.77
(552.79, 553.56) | 11.33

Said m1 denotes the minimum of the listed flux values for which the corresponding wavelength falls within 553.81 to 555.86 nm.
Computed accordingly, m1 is 11.88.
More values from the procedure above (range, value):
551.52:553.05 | 11.13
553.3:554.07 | 11.33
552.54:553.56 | 10.93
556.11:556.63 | 11.61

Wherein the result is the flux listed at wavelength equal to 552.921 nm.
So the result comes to 11.13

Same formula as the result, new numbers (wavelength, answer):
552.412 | 12.27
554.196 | 12.2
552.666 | 11.38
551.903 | 12.26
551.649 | 12.16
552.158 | 11.69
